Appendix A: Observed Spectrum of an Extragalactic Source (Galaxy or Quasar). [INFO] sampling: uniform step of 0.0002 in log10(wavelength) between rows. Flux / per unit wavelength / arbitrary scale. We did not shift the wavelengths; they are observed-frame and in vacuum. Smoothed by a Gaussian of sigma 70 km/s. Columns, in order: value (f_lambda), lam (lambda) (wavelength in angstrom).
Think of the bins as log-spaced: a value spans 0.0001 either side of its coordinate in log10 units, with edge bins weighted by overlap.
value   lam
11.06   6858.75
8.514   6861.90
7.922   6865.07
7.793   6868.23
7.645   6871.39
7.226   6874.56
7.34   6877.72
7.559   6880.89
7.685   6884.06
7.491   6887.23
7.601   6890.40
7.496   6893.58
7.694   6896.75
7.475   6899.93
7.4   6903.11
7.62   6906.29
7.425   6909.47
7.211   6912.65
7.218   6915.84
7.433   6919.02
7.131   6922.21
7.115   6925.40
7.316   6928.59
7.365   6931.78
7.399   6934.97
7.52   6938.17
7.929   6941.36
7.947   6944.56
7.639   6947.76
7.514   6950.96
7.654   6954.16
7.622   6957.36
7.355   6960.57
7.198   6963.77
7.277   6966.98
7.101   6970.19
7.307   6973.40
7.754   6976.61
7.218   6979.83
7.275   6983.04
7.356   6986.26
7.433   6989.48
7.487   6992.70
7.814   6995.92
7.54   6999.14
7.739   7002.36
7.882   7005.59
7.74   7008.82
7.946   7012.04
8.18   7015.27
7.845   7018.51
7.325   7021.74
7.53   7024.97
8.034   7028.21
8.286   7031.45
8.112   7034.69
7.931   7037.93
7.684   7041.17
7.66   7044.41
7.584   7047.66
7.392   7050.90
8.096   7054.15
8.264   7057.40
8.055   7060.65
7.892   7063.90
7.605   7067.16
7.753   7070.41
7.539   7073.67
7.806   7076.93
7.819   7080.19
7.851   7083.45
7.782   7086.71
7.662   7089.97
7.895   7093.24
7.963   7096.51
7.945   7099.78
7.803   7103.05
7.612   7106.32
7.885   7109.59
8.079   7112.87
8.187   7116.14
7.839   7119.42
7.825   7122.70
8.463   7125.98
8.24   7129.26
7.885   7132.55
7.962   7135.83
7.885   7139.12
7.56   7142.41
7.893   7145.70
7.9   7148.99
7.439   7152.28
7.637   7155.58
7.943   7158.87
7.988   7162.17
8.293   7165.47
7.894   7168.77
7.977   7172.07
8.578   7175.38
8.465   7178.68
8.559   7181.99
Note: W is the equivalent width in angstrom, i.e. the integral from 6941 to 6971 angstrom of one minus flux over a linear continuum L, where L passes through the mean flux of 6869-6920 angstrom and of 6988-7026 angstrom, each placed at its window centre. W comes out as 0.3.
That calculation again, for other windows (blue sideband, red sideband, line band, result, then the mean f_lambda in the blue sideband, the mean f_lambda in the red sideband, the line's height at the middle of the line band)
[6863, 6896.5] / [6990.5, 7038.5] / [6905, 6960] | 1.5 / 7.59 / 7.82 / 7.68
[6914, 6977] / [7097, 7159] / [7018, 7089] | -1.0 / 7.43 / 7.89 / 7.71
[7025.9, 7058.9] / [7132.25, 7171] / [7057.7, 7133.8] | -0.2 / 7.89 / 7.86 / 7.88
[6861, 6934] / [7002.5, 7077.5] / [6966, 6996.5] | 1.2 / 7.5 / 7.83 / 7.69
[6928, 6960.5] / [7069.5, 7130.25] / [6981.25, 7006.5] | 0.4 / 7.59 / 7.89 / 7.68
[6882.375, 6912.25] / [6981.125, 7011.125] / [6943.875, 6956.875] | -0.2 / 7.53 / 7.59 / 7.56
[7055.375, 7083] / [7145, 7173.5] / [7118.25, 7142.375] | -0.4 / 7.84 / 7.89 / 7.87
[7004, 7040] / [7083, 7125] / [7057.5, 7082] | 0.2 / 7.89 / 7.88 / 7.88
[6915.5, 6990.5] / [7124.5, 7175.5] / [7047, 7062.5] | -0.4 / 7.42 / 7.95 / 7.7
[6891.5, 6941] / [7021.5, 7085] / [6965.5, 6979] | 0.4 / 7.4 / 7.82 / 7.57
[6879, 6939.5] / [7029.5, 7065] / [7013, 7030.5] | 0.0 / 7.43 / 7.91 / 7.82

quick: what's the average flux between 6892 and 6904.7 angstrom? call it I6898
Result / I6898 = 7.52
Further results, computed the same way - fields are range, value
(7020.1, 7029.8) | 7.63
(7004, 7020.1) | 7.92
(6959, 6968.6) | 7.28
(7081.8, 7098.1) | 7.83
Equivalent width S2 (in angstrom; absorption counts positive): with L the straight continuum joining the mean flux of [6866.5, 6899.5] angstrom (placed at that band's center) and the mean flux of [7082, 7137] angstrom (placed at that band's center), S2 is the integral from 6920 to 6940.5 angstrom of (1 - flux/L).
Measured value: 0.8 angstrom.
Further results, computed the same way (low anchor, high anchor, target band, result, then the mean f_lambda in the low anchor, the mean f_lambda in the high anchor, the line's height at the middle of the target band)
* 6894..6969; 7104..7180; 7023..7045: -0.5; 7.45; 7.97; 7.71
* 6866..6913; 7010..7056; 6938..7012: 1.6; 7.53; 7.83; 7.71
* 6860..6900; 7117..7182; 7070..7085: 0.3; 7.68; 8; 7.92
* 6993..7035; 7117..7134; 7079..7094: 0.3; 7.82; 8.06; 7.97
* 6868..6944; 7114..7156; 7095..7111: 0.0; 7.46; 7.91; 7.85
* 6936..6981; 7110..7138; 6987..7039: -0.7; 7.5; 8.05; 7.68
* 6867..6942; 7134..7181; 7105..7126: -0.2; 7.45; 7.97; 7.88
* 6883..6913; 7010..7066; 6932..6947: -0.1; 7.52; 7.87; 7.62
